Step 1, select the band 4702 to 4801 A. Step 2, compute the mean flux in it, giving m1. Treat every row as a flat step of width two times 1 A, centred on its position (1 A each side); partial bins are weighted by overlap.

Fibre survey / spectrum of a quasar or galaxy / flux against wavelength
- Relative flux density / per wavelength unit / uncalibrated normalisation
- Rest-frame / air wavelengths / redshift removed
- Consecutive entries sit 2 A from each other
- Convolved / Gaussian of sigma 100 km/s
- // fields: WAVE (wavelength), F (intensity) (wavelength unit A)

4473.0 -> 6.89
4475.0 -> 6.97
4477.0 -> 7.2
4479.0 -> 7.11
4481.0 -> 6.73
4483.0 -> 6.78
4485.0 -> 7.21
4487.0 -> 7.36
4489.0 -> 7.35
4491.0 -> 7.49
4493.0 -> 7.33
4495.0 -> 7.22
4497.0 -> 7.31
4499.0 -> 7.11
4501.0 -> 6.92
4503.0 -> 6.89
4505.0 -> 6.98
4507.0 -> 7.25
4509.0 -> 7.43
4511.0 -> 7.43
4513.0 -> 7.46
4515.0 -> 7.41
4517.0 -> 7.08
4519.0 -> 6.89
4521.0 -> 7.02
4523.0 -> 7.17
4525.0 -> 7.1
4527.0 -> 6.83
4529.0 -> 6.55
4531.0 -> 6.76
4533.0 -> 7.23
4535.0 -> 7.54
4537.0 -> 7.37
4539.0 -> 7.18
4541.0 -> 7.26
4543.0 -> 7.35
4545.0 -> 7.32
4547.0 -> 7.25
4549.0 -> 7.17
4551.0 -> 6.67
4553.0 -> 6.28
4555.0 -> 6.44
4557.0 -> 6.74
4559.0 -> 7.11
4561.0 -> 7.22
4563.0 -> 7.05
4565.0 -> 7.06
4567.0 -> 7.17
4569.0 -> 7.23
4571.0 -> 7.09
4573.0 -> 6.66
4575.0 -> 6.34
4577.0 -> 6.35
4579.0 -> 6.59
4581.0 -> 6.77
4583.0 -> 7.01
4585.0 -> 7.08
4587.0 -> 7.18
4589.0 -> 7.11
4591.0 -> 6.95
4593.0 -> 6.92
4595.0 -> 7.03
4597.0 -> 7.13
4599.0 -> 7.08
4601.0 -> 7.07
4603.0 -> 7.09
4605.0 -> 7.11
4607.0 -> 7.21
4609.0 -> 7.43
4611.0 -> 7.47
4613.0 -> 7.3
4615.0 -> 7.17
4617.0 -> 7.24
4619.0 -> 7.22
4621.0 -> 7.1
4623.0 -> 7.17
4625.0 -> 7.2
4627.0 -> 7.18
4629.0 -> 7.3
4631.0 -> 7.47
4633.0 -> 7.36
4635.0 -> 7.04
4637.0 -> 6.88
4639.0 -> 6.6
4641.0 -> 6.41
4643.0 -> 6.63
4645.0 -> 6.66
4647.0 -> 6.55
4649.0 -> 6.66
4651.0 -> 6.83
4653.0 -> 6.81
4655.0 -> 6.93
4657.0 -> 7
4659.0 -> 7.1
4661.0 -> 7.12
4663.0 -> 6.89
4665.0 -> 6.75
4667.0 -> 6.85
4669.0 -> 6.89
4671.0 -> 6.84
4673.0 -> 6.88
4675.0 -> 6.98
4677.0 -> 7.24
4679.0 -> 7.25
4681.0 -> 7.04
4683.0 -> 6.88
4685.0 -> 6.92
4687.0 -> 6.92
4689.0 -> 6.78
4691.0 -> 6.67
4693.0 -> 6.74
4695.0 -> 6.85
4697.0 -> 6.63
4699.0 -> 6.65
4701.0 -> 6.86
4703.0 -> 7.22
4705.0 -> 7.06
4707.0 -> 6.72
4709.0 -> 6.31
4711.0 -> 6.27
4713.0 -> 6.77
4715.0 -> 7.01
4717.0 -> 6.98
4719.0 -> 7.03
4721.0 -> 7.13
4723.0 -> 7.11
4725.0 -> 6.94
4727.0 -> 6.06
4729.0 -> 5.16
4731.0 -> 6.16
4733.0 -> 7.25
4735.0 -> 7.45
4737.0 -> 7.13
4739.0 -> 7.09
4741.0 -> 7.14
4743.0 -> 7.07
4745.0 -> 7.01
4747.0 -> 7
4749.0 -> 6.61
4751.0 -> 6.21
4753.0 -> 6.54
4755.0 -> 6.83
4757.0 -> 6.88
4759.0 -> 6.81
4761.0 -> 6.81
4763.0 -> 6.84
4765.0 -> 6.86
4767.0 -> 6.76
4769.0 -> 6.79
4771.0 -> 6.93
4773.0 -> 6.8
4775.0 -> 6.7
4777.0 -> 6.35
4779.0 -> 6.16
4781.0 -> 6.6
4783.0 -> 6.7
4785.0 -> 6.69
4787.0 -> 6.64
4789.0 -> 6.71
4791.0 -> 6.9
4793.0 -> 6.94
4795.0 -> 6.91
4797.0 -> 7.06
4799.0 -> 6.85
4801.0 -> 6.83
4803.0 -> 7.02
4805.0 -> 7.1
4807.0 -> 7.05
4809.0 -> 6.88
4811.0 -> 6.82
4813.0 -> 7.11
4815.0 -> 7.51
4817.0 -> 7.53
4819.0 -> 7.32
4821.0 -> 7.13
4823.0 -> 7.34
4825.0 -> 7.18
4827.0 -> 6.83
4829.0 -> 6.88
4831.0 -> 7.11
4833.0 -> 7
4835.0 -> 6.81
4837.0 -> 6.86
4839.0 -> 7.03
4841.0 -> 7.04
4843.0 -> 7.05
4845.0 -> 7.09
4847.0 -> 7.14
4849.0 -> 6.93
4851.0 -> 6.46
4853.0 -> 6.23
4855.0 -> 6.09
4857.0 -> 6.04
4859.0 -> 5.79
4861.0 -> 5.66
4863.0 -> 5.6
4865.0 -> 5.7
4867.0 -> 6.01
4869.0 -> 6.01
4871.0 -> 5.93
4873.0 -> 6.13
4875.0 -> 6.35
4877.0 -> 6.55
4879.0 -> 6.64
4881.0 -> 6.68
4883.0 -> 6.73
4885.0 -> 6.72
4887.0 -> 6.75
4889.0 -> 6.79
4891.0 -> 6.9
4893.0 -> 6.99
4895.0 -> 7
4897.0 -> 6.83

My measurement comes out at 6.78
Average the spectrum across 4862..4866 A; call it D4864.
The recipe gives 5.65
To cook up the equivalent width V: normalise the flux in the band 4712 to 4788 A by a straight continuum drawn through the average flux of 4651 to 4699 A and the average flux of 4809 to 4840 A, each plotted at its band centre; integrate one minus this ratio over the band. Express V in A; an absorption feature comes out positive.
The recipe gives 2.5 A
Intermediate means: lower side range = 6.9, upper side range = 7.09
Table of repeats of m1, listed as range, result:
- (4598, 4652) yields 7.05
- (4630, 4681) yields 6.91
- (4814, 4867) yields 6.73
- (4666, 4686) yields 6.98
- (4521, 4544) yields 7.12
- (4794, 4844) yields 7.05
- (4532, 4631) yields 7.07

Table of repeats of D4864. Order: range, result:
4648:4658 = 6.85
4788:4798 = 6.9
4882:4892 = 6.78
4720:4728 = 6.81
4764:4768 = 6.81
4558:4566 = 7.11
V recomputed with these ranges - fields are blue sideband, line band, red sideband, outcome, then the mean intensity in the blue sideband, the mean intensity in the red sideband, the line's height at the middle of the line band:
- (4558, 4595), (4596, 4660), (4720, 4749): -1.29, 6.94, 6.83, 6.9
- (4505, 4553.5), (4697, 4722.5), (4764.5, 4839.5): 0.56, 7.13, 6.91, 6.99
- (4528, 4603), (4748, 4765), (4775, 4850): 0.62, 6.98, 6.95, 6.95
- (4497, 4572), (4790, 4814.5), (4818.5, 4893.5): -1.01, 7.08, 6.61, 6.69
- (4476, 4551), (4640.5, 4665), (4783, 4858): 0.85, 7.16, 6.92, 7.05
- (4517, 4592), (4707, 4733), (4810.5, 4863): 1.05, 6.98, 6.82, 6.89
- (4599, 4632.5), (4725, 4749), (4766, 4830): 0.82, 7.23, 6.91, 7.02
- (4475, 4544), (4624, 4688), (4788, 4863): 0.69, 7.15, 6.85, 7.01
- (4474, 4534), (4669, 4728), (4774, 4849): 1.29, 7.12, 6.94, 7.01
